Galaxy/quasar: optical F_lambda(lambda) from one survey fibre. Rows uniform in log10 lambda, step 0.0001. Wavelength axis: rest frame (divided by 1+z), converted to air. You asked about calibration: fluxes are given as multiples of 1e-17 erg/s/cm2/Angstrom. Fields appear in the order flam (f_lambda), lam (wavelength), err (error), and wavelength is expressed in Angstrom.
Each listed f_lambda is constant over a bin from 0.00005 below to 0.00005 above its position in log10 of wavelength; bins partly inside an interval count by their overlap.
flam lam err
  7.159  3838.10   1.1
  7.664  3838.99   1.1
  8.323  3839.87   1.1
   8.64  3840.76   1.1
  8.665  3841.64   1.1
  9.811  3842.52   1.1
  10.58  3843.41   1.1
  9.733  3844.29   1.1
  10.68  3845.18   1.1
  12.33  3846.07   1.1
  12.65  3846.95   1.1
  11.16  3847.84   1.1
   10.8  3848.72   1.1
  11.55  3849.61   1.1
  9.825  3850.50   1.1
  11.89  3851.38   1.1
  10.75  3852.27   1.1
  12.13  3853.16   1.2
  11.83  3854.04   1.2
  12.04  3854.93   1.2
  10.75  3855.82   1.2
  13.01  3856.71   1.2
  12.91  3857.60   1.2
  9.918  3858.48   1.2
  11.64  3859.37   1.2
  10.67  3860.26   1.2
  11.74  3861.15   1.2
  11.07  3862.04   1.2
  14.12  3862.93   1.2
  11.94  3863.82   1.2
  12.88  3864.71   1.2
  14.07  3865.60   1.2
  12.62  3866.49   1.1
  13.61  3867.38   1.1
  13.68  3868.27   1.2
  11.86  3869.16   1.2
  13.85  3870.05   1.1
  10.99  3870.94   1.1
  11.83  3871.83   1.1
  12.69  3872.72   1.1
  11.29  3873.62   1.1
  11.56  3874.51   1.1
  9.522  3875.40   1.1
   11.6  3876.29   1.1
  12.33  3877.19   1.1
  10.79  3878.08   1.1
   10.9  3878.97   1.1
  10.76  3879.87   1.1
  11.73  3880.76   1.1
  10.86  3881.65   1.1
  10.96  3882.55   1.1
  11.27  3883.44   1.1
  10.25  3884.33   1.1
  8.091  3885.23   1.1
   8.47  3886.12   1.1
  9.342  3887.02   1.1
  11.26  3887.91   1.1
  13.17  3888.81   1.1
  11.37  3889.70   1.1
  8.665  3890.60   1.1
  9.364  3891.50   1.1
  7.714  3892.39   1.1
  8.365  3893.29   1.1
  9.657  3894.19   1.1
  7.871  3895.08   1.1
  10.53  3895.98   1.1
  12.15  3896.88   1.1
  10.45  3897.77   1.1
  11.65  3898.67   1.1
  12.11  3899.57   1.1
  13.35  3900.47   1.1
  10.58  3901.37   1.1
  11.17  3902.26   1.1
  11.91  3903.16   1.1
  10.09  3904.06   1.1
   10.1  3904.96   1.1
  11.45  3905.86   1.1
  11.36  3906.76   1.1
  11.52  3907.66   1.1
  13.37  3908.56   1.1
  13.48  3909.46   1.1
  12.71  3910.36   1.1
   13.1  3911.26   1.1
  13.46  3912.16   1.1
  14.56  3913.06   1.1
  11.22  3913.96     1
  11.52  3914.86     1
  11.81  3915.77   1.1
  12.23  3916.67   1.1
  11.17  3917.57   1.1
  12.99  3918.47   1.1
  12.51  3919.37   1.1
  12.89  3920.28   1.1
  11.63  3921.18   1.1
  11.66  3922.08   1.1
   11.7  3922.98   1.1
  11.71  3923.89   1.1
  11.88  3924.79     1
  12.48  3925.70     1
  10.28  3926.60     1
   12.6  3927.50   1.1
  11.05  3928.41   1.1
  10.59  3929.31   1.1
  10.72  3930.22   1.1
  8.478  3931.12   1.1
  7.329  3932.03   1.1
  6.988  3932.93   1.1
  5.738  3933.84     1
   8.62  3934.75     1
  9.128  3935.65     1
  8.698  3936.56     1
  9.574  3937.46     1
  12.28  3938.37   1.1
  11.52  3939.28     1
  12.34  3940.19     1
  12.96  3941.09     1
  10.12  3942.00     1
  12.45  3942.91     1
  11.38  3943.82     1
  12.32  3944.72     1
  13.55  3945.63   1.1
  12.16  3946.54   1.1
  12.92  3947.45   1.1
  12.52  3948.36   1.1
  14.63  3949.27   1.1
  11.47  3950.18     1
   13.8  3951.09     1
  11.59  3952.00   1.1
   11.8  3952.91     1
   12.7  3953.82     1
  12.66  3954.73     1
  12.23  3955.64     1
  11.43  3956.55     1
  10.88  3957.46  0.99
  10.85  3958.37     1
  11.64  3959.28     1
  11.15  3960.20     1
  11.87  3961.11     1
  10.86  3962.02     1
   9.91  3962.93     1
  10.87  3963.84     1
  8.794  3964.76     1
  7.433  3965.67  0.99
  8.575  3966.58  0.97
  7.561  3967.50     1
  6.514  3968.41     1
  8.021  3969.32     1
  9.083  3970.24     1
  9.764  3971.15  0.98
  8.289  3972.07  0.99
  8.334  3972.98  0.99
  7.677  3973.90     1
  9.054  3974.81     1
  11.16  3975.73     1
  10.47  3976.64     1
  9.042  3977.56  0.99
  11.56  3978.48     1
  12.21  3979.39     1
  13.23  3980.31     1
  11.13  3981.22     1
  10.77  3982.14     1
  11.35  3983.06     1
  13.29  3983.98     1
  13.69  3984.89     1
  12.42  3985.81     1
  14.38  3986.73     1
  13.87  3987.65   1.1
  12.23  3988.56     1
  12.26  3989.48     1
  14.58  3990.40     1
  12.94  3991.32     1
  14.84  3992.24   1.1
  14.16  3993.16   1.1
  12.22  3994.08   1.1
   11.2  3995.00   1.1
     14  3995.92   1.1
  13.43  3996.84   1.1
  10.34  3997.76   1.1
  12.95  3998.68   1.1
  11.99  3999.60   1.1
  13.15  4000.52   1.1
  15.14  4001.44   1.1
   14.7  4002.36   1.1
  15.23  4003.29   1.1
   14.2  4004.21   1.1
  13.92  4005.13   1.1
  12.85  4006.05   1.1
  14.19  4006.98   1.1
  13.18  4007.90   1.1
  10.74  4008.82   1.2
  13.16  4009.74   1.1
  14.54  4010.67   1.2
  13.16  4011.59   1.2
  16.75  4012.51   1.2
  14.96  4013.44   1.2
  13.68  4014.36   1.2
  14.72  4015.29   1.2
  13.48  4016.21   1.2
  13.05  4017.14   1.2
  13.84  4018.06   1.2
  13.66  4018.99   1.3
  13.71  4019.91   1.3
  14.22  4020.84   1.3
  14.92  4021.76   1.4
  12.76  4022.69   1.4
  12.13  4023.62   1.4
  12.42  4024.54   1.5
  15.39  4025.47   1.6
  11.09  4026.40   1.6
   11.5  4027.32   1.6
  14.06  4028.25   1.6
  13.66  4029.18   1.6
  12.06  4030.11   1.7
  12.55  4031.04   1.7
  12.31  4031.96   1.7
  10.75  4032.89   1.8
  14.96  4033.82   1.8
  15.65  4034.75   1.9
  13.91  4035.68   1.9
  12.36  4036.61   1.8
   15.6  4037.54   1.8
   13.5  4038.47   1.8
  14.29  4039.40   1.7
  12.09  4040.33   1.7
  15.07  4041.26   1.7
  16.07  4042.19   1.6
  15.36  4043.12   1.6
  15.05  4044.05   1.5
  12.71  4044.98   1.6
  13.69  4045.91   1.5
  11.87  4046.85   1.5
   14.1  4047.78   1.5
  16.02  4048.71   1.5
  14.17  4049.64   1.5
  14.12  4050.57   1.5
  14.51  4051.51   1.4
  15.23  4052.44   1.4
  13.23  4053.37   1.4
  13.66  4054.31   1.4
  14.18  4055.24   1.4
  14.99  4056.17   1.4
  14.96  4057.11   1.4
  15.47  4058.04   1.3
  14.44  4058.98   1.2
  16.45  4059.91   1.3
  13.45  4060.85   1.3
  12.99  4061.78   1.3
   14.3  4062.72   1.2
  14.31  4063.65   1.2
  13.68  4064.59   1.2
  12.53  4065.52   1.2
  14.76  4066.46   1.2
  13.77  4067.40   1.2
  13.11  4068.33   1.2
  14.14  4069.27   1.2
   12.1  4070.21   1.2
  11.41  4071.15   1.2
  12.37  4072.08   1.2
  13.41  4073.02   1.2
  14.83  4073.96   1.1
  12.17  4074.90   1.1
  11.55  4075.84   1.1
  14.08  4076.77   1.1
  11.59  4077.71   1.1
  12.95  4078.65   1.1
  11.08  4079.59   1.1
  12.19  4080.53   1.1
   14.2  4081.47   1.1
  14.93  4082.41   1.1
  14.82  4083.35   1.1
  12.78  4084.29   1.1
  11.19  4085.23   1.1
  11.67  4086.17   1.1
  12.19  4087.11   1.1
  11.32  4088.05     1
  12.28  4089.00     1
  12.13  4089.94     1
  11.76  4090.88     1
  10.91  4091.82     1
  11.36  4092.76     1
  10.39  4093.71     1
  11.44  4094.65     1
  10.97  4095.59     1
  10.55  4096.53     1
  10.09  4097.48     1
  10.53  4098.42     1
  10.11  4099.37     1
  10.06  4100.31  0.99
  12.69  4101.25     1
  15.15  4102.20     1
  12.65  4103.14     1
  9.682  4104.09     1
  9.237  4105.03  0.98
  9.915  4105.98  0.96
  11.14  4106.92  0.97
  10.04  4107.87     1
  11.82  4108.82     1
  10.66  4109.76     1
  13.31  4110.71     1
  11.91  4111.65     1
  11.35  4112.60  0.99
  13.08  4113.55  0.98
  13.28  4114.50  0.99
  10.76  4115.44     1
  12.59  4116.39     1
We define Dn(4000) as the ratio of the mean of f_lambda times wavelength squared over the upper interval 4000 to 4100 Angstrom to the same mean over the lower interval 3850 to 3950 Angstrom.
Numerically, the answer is 1.3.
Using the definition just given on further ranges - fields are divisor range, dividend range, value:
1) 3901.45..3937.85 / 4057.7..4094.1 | 1.26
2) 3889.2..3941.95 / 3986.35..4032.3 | 1.28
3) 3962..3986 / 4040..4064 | 1.49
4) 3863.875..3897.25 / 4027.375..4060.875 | 1.38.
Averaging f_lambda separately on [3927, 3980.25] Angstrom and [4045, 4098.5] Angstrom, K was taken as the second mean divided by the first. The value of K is 1.2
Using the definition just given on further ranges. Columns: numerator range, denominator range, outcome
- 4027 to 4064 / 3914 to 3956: 1.23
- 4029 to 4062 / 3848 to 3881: 1.19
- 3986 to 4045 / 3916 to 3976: 1.26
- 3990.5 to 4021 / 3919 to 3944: 1.27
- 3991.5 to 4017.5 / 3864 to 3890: 1.18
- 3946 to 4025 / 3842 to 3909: 1.08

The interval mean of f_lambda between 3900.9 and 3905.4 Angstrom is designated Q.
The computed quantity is 10.8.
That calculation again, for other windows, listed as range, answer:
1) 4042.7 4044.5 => 15.2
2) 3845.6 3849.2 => 11.7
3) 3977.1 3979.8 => 10.9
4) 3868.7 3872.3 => 12.2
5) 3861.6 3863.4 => 12.6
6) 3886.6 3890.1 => 11.3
